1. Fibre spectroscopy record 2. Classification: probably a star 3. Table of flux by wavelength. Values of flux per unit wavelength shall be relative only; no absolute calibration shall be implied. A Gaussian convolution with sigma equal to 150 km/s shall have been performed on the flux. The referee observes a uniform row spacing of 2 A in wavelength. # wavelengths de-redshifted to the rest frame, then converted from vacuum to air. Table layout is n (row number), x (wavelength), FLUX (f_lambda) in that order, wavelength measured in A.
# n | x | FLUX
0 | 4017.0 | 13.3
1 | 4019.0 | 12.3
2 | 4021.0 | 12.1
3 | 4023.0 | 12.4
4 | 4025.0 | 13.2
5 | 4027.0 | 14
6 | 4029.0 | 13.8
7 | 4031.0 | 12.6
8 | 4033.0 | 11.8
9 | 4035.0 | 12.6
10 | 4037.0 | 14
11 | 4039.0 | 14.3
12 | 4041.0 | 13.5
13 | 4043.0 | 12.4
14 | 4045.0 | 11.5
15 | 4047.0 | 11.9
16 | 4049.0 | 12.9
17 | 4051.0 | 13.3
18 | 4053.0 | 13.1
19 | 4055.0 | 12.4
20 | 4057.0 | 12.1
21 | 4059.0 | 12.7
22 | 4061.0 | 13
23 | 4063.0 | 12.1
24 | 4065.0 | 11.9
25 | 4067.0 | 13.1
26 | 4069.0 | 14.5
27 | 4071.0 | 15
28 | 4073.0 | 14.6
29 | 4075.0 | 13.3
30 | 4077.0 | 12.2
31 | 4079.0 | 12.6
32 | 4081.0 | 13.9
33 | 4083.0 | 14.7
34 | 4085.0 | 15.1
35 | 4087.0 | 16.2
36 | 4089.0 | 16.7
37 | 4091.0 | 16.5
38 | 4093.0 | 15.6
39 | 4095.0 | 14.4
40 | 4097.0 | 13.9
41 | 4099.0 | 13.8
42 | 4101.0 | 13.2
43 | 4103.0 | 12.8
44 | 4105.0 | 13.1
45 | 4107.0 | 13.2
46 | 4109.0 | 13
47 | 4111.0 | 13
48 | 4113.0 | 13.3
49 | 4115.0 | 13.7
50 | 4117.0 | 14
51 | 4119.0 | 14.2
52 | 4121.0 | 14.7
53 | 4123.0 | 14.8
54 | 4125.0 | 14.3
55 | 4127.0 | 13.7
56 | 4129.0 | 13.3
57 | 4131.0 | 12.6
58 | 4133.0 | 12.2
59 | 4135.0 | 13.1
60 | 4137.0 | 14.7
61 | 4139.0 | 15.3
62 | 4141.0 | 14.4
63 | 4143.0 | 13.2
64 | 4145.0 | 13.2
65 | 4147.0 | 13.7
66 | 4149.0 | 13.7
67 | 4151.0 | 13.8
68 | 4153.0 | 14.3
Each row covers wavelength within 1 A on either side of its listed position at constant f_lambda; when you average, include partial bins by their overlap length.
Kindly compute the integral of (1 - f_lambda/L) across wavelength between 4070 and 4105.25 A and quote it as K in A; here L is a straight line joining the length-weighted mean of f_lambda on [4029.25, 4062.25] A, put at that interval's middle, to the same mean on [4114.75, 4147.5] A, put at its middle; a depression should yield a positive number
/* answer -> -2.8 A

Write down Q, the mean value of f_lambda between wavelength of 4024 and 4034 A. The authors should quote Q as 13.1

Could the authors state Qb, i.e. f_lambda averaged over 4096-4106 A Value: 13.4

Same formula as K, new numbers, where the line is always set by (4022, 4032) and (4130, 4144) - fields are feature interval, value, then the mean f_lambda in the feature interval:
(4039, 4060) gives 0.99 A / 12.7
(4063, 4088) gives -0.85 A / 13.9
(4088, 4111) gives -1.12 A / 14.1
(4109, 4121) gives -0.11 A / 13.7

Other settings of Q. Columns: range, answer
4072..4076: 13.9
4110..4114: 13.2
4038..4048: 12.7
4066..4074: 14.3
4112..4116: 13.5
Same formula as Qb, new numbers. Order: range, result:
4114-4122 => 14.1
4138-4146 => 14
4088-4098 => 15.4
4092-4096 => 15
